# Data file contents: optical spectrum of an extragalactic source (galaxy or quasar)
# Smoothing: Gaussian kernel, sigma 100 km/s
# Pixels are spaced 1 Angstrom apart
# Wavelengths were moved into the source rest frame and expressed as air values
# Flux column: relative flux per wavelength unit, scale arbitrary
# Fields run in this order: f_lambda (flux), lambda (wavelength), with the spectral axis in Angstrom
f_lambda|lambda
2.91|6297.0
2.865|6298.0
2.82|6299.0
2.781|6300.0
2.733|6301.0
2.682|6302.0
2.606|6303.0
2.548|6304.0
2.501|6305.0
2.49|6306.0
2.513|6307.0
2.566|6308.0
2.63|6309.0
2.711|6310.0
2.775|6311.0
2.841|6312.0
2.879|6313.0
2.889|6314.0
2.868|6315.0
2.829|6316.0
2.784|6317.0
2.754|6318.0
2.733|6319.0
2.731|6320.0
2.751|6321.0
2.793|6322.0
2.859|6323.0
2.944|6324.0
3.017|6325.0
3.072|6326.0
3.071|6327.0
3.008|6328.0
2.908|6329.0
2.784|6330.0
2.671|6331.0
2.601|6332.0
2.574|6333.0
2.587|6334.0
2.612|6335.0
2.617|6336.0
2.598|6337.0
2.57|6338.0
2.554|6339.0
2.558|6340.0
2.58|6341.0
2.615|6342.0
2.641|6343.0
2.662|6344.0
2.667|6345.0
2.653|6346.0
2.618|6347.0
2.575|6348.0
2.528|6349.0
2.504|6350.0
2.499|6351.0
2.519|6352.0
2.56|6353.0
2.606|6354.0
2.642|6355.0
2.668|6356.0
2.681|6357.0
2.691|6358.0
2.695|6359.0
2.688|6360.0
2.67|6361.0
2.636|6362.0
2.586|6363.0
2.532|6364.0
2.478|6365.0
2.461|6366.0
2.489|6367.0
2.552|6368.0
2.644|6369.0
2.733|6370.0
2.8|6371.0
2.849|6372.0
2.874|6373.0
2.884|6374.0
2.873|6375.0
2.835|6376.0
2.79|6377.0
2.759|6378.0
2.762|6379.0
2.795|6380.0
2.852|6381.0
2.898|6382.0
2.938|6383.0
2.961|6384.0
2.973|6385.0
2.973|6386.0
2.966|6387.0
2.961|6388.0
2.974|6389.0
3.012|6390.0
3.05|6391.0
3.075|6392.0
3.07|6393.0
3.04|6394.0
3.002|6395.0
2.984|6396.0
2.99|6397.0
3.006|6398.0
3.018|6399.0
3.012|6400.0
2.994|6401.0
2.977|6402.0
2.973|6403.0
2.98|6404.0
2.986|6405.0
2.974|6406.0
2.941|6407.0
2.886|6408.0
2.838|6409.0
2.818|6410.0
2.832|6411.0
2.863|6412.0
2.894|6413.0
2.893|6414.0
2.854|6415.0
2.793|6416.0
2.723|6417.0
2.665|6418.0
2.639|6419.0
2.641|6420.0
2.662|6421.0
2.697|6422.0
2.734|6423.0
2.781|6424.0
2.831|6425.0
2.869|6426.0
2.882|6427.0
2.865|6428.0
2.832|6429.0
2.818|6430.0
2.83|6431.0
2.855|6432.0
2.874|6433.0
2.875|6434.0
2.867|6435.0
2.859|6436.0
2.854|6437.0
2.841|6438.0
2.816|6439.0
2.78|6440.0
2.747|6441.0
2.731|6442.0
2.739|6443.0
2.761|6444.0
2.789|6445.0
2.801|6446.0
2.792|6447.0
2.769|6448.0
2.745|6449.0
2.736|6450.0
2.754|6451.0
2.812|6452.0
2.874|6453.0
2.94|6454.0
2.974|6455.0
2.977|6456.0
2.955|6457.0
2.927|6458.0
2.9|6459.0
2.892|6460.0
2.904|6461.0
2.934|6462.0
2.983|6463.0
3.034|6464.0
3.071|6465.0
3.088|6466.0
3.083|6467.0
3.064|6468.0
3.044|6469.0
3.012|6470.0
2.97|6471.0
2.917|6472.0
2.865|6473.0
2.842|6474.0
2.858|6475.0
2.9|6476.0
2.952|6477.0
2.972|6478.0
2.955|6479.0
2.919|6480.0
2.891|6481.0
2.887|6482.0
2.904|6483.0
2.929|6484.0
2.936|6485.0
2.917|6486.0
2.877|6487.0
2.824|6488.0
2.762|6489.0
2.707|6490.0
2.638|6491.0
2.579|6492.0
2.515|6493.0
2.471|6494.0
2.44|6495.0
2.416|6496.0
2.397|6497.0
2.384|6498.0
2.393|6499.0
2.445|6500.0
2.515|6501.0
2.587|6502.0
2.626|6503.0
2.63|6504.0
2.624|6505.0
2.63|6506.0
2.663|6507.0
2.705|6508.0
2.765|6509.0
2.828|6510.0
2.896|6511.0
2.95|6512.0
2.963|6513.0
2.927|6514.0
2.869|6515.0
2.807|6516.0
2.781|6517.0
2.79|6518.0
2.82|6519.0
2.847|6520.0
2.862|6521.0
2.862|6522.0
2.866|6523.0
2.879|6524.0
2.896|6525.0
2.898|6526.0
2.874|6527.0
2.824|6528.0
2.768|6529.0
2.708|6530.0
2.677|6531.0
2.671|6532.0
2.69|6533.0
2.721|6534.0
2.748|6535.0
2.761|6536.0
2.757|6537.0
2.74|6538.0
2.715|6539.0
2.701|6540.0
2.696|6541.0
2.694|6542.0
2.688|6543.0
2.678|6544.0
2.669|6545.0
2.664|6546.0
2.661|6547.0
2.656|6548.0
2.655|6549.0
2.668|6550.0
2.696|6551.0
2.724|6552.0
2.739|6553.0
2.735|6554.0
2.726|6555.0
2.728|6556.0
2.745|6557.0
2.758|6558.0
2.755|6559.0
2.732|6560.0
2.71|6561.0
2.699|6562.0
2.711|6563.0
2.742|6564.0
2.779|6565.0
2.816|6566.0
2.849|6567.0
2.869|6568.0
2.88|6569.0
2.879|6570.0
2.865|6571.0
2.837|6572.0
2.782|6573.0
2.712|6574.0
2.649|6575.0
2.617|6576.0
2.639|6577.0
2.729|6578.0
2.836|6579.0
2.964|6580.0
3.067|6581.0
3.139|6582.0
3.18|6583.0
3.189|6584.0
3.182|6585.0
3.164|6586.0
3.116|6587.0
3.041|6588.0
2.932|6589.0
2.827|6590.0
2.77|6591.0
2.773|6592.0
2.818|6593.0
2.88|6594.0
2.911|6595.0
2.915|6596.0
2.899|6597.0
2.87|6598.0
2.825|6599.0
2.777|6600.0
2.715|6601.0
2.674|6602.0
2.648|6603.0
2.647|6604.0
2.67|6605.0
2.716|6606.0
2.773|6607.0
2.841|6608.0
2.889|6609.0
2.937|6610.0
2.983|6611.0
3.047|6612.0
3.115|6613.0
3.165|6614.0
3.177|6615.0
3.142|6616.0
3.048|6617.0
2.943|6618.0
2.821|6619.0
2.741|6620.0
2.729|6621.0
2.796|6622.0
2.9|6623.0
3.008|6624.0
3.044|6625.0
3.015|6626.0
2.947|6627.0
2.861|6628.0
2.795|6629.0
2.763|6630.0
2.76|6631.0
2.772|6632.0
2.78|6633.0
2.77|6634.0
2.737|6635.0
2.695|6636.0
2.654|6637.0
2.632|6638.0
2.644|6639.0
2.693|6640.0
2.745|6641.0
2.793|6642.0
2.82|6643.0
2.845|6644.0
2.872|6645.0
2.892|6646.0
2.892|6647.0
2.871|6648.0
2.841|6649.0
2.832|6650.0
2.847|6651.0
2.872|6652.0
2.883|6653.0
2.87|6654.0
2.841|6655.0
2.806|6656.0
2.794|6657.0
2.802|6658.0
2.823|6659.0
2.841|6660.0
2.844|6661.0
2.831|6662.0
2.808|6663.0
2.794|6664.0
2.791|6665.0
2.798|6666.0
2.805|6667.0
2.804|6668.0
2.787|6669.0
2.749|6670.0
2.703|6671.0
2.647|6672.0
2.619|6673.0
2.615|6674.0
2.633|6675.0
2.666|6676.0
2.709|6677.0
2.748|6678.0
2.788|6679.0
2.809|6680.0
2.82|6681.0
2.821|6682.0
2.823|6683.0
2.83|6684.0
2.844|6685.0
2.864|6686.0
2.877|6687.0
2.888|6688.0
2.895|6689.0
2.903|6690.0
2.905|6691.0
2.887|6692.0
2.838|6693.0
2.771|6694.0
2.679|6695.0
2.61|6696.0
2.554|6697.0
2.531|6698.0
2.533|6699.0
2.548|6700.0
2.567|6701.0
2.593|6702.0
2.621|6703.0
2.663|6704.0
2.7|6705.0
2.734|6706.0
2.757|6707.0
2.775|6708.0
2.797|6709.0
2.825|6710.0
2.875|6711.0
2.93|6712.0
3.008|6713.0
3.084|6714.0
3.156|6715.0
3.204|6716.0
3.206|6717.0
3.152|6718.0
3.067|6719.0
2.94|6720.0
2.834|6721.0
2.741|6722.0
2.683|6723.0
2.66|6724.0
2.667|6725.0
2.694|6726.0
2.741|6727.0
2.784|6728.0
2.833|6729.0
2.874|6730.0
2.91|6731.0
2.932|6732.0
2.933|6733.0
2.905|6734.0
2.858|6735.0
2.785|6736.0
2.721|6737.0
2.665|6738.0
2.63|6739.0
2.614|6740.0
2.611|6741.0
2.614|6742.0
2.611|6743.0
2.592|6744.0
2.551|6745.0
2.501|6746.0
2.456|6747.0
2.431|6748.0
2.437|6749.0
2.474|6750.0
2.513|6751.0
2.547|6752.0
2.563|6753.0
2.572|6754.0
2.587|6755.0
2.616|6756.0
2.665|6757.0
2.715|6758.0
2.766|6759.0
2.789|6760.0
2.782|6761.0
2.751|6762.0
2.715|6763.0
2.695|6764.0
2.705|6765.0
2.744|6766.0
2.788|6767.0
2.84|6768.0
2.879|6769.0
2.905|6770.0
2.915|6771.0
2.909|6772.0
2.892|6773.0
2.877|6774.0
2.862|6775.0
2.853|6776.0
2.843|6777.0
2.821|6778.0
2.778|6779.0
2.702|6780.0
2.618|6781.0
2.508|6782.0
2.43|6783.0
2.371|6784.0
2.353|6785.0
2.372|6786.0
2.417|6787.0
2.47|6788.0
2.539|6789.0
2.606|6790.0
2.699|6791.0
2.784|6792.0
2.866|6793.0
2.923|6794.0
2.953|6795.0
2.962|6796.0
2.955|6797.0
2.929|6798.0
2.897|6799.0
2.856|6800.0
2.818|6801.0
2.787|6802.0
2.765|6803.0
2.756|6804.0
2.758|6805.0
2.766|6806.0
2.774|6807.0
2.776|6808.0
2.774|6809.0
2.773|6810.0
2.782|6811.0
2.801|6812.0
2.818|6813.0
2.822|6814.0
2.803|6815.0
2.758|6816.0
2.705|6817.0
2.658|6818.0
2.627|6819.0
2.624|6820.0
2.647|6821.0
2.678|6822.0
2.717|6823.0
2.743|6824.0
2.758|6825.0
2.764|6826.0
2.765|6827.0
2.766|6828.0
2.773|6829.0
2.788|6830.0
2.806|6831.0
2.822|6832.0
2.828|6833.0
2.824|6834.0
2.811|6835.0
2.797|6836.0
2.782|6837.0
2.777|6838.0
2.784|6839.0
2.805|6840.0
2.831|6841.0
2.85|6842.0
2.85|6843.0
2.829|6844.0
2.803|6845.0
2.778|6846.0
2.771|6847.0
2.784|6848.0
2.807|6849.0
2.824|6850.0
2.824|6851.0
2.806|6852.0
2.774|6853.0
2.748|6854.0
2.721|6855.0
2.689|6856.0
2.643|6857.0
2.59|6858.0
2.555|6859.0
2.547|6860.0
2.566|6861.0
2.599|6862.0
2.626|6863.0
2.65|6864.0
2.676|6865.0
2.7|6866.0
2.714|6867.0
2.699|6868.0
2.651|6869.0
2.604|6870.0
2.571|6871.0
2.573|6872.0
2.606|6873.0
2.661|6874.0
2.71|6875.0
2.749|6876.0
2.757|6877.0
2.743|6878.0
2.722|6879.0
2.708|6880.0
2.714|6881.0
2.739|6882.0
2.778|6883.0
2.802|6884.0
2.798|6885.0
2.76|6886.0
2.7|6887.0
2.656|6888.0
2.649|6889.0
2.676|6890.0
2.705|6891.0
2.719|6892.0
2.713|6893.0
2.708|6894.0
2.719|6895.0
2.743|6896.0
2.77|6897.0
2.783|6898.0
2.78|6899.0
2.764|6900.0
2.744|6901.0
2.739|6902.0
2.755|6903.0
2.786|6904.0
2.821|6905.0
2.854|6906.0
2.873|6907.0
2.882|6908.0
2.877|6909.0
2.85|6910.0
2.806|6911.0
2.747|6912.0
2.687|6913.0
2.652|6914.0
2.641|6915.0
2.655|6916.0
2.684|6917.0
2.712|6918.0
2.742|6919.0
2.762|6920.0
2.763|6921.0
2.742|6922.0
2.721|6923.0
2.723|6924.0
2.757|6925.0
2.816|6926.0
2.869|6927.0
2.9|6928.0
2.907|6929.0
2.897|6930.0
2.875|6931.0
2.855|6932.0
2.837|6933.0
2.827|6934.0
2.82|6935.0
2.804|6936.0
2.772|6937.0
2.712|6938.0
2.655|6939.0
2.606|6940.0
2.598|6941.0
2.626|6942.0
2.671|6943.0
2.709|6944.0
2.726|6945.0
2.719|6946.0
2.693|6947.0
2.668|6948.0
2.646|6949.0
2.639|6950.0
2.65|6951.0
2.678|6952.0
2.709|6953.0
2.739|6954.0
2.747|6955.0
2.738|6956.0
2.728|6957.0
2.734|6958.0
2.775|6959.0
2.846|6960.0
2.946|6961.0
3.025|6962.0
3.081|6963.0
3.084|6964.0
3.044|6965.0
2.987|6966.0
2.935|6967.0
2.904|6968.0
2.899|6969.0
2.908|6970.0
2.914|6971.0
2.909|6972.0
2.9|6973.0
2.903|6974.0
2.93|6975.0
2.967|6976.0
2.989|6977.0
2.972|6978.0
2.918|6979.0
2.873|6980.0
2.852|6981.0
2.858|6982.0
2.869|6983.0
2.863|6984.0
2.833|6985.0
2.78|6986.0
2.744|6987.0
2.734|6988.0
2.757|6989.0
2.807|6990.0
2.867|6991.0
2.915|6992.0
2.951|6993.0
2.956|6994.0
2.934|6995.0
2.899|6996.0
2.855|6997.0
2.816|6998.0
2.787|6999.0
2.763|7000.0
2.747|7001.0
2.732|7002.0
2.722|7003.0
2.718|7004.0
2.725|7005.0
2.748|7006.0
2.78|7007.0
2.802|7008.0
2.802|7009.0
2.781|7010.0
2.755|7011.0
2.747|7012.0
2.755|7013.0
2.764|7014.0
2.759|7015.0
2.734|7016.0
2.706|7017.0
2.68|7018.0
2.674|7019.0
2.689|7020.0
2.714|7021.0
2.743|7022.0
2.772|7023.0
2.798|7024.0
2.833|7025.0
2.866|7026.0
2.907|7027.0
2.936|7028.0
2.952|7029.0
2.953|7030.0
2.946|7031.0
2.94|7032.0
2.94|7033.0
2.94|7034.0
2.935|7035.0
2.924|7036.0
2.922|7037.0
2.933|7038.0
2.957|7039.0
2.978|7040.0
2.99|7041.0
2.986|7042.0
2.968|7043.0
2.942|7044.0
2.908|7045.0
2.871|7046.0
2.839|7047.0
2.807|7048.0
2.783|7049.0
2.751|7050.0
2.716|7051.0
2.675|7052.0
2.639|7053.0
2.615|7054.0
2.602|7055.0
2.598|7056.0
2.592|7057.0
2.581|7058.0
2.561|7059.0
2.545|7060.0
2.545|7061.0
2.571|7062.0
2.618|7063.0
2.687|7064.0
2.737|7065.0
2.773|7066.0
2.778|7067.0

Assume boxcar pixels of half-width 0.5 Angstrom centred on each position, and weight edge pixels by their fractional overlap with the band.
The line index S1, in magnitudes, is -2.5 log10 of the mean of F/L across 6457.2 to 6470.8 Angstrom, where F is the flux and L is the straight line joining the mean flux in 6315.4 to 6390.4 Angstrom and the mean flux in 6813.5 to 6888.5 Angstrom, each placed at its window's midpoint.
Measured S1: -0.10 mag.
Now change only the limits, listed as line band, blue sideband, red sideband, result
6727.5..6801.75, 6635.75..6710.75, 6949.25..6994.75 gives 0.033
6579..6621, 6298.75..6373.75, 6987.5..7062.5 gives -0.074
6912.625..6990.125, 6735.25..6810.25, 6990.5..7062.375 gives -0.013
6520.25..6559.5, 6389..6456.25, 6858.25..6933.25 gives 0.034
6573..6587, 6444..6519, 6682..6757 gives -0.055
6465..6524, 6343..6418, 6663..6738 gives 0.004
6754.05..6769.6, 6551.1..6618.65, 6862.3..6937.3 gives 0.025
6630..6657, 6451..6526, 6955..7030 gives 0.012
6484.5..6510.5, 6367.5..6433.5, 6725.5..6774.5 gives 0.081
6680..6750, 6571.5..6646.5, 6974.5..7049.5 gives 0.033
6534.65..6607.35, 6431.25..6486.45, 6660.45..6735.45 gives 0.020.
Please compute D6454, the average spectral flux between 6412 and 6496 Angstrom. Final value 2.84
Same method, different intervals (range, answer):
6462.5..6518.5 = 2.79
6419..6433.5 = 2.79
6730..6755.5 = 2.65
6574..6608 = 2.86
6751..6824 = 2.73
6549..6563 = 2.72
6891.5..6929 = 2.77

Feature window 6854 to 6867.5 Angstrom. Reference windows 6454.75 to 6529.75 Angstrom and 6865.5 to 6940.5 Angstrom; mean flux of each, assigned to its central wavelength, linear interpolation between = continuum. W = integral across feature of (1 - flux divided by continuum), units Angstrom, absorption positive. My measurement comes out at 0.6 Angstrom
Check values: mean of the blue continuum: 2.82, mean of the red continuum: 2.75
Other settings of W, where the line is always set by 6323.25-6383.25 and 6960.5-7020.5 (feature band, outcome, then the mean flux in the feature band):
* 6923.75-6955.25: 1.0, 2.75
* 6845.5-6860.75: 0.5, 2.72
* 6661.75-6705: 0.5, 2.74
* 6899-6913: 0.1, 2.8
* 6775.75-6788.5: 1.0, 2.57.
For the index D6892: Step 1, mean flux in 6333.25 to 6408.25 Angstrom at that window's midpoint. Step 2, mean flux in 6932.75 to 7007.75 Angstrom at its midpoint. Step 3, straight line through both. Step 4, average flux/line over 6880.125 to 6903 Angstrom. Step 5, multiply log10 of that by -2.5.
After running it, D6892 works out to 0.029 mag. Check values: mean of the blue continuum 2.77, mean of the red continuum 2.82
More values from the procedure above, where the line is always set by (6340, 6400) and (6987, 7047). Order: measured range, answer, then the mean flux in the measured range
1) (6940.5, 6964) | 0.03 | 2.75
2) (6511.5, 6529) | -0.03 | 2.86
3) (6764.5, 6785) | 0.02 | 2.75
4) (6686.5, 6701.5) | 0.03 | 2.73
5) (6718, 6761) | 0.04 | 2.7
